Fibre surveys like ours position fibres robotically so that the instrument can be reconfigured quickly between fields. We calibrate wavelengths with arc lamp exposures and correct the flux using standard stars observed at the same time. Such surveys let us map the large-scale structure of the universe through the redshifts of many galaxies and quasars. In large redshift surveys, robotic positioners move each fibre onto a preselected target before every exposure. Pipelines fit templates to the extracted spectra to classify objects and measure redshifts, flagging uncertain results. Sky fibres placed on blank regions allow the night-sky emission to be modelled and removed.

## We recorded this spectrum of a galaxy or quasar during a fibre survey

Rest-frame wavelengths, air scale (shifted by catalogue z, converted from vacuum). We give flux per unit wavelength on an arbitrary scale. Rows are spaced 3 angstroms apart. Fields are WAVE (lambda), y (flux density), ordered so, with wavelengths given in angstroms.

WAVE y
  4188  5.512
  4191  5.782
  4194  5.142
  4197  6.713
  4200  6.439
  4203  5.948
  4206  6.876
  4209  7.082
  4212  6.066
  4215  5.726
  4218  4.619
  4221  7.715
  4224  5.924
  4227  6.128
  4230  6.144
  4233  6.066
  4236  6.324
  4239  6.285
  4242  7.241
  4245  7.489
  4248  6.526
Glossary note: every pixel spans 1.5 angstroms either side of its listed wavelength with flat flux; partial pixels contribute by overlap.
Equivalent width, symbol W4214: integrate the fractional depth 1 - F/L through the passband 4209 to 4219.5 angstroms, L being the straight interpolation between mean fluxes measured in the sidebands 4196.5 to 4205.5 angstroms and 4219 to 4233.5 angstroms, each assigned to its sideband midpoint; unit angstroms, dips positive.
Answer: 1.10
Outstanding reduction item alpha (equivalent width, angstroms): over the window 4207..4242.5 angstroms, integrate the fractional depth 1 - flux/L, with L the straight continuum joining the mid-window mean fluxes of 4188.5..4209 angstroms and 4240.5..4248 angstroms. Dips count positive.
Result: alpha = 2.6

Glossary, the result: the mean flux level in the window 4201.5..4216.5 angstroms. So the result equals 6.34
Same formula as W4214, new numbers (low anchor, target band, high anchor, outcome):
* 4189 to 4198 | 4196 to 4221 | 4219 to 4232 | -0.8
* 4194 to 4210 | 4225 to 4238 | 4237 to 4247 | 1.3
